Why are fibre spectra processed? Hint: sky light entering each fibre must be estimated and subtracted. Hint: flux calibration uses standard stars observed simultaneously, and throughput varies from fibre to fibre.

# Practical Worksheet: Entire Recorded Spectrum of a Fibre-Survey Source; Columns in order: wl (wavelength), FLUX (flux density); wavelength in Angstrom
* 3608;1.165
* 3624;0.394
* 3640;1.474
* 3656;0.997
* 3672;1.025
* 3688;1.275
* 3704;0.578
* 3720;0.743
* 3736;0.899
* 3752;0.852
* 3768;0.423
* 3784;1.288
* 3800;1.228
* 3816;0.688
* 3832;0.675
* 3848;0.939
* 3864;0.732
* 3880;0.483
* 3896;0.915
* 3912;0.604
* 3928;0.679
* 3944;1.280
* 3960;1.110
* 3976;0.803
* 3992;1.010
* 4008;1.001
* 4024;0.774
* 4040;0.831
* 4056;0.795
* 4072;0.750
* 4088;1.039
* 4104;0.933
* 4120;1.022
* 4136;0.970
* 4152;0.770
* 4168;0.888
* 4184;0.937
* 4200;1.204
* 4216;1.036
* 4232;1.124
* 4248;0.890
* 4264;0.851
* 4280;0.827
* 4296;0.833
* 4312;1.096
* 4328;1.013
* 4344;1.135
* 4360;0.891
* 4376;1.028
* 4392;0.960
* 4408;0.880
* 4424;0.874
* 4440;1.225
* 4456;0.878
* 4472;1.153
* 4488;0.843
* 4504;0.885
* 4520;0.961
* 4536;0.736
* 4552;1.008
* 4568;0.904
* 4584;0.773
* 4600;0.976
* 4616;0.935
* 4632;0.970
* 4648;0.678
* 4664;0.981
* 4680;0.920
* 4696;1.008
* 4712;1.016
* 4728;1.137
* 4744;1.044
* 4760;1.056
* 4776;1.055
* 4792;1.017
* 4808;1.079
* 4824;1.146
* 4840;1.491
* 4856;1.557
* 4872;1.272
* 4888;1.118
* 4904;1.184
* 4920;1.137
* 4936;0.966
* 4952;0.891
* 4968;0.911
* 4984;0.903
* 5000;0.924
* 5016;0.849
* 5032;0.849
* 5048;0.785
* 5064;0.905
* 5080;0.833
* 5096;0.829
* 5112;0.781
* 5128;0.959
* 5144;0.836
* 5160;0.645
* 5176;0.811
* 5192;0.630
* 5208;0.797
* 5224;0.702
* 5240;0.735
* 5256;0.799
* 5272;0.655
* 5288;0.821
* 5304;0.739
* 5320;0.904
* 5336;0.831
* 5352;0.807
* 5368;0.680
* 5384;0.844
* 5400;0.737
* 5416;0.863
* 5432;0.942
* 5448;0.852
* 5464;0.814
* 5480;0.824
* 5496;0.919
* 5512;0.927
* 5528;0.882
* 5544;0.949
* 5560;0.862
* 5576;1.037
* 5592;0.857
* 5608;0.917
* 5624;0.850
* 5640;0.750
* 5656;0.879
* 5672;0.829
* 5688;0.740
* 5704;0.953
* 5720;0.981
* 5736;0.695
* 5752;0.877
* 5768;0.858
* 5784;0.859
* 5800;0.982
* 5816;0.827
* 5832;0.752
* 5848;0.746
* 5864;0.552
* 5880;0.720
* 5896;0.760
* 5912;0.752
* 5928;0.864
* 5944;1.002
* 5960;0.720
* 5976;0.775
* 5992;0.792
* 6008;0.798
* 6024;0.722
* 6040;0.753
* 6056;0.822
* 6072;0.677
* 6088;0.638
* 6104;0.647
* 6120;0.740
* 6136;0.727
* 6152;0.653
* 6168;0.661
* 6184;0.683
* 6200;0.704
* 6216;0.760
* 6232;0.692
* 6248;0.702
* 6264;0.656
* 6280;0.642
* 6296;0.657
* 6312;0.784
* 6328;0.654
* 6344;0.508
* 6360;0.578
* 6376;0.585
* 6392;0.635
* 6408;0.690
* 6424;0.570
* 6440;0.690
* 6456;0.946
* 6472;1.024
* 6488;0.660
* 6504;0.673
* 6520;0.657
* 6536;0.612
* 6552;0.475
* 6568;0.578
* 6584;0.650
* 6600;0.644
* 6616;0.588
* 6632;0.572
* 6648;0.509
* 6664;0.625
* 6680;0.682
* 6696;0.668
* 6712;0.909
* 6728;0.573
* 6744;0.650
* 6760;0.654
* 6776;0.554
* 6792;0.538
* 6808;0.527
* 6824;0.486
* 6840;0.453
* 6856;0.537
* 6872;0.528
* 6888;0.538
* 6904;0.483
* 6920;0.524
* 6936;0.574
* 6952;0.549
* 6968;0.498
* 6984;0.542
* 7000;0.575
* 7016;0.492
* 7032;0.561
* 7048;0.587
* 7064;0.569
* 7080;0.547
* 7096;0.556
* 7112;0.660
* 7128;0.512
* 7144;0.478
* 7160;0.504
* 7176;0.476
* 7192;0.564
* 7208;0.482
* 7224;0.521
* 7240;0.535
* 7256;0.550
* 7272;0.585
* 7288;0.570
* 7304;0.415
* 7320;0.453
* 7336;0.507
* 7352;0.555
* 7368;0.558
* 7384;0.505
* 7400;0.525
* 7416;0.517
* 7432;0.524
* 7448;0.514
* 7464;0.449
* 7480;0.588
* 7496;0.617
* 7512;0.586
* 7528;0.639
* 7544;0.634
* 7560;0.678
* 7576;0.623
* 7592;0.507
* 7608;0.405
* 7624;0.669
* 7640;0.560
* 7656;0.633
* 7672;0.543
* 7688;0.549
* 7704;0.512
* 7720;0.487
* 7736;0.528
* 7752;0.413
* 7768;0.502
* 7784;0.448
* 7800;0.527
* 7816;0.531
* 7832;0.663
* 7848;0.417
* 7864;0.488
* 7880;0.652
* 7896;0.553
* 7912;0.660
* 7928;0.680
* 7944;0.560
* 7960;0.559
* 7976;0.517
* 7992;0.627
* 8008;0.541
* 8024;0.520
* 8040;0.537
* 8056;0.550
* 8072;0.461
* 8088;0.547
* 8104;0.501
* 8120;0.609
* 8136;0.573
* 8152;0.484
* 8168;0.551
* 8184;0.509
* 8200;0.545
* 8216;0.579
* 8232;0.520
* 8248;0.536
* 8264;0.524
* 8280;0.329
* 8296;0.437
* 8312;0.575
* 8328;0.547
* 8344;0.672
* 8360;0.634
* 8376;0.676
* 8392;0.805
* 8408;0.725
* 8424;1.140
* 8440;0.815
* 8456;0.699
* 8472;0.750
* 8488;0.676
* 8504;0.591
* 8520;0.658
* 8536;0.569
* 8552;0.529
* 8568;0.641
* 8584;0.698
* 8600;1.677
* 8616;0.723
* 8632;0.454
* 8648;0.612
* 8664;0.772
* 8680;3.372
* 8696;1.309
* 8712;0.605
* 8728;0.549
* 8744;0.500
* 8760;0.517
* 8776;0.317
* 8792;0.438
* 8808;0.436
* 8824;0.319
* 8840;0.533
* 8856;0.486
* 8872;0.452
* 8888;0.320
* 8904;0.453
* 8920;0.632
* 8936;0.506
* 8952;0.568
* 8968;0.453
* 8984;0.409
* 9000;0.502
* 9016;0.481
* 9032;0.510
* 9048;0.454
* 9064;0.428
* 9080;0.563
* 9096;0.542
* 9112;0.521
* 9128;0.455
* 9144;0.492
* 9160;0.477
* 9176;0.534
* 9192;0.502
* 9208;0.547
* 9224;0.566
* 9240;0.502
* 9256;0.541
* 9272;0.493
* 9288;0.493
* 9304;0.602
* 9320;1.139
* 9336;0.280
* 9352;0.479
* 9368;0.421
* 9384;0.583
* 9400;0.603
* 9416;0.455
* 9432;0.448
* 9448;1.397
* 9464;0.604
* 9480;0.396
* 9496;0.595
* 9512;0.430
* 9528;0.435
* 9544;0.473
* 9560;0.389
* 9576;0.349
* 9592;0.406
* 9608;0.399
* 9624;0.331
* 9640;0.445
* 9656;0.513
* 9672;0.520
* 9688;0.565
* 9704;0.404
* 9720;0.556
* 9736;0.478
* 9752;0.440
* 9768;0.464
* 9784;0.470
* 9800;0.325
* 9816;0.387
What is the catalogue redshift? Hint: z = 0.73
